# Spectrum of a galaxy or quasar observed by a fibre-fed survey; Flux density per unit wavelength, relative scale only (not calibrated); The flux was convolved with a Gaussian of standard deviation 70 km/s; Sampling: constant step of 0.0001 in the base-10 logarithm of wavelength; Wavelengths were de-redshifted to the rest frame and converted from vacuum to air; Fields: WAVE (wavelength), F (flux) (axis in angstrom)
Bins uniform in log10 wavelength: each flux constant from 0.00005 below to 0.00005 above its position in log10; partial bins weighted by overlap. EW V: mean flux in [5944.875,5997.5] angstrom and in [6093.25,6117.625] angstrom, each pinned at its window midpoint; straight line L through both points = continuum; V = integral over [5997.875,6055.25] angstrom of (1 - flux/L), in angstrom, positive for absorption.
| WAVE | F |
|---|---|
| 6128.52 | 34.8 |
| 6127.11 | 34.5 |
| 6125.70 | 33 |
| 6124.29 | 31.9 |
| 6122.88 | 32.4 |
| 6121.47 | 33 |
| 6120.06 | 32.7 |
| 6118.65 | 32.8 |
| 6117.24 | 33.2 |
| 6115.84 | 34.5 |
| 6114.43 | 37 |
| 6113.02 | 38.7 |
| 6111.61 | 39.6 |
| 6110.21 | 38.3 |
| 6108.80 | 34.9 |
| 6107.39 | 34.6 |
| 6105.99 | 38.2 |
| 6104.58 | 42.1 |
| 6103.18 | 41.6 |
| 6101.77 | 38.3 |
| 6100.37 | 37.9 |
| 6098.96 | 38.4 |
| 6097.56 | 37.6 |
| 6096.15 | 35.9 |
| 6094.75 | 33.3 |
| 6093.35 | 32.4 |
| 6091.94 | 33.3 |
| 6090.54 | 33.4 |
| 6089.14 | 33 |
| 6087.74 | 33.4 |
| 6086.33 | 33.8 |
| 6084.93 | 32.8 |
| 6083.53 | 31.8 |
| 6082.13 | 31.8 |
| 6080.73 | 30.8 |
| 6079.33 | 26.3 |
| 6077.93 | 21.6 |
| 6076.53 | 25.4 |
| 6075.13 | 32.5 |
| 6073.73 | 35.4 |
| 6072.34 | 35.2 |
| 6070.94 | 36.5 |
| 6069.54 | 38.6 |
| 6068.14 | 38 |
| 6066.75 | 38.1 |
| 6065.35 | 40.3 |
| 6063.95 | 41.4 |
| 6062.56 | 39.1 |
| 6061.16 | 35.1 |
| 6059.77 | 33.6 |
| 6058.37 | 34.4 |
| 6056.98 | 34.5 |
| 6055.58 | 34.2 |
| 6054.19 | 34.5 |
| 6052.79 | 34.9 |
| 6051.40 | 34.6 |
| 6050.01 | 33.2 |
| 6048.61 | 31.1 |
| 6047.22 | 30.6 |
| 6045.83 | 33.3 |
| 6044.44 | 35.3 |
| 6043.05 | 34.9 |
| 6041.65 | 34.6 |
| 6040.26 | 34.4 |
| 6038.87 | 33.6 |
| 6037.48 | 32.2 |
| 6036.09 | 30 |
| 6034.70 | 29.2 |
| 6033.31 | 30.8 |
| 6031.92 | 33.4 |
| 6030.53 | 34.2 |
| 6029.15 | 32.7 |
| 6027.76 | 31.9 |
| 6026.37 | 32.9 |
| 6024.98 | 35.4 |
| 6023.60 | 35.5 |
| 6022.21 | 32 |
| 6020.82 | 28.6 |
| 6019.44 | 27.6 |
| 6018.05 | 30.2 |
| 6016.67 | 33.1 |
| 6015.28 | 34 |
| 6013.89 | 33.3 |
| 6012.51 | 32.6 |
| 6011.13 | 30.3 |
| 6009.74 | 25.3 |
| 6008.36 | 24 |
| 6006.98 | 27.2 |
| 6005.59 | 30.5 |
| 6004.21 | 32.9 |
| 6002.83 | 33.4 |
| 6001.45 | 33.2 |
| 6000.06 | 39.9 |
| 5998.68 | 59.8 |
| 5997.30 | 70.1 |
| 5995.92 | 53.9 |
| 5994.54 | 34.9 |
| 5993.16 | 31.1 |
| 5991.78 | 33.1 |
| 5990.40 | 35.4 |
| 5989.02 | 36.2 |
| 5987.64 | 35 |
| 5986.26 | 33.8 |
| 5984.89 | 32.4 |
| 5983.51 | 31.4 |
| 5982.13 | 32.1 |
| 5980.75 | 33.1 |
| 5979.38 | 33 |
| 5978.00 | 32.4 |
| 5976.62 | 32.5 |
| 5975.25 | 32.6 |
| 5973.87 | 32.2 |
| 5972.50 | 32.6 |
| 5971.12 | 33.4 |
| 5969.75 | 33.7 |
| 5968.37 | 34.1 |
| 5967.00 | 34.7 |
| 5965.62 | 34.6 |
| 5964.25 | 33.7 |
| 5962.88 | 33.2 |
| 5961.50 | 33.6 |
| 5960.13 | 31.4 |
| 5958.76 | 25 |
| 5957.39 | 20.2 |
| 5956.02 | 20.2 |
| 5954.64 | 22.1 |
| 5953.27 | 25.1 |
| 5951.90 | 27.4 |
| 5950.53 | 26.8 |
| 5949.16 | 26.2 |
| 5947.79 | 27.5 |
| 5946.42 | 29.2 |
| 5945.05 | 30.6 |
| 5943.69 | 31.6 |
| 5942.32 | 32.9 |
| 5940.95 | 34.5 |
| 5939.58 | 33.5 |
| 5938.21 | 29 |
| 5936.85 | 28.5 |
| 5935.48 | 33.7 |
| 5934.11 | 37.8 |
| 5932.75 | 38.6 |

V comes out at 2.08 angstrom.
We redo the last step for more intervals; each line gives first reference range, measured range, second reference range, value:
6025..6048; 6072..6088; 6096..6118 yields 2.2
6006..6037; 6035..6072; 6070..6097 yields -3.9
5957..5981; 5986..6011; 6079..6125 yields -3.3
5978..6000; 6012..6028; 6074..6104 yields 2.1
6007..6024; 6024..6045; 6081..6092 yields -1.4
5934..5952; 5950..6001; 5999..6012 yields -4.7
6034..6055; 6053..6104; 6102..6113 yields 1.9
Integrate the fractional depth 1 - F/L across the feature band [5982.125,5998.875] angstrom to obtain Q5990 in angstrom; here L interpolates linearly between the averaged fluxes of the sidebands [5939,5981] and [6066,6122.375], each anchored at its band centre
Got -4.4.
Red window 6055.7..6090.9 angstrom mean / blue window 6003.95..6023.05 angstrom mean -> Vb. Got 1.1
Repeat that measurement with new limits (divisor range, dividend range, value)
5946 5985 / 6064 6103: 1.13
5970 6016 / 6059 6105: 0.99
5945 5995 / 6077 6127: 1.11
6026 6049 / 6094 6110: 1.15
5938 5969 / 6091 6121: 1.24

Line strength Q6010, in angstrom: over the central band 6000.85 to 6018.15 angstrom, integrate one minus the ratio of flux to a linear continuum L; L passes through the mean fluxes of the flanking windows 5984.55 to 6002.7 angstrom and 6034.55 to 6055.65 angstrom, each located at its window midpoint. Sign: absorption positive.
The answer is 3.4 angstrom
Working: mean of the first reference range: 40.6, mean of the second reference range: 33.2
